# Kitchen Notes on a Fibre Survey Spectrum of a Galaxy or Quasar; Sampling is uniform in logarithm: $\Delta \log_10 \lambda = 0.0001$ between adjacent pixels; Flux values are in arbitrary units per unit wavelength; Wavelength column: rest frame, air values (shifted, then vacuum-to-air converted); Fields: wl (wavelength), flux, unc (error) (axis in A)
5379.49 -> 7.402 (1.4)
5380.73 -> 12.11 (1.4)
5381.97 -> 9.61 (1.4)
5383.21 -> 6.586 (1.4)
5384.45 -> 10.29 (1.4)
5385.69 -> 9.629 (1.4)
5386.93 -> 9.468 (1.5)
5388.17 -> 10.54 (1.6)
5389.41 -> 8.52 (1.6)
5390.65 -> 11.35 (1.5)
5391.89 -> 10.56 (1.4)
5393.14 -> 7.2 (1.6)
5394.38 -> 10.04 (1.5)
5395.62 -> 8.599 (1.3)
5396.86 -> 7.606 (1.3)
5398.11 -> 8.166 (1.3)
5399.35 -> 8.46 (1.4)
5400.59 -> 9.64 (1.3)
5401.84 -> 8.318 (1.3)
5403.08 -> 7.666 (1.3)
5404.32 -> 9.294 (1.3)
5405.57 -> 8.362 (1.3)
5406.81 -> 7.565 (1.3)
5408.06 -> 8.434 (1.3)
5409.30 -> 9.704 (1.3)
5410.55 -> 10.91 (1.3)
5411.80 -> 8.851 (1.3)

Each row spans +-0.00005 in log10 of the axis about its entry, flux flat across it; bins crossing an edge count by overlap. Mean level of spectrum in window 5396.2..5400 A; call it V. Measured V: 8.1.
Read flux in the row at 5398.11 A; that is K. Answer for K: 8.166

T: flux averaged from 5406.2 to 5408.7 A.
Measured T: 8.02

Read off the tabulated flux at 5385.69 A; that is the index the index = 9.629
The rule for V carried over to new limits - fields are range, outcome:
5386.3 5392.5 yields 10.1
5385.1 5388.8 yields 9.88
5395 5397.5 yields 8.09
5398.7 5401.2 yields 9.06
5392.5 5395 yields 8.61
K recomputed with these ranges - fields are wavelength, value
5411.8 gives 8.851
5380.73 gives 12.11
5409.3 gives 9.704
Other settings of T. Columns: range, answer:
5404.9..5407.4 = 7.99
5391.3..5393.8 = 8.86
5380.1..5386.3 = 9.64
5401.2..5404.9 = 8.42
